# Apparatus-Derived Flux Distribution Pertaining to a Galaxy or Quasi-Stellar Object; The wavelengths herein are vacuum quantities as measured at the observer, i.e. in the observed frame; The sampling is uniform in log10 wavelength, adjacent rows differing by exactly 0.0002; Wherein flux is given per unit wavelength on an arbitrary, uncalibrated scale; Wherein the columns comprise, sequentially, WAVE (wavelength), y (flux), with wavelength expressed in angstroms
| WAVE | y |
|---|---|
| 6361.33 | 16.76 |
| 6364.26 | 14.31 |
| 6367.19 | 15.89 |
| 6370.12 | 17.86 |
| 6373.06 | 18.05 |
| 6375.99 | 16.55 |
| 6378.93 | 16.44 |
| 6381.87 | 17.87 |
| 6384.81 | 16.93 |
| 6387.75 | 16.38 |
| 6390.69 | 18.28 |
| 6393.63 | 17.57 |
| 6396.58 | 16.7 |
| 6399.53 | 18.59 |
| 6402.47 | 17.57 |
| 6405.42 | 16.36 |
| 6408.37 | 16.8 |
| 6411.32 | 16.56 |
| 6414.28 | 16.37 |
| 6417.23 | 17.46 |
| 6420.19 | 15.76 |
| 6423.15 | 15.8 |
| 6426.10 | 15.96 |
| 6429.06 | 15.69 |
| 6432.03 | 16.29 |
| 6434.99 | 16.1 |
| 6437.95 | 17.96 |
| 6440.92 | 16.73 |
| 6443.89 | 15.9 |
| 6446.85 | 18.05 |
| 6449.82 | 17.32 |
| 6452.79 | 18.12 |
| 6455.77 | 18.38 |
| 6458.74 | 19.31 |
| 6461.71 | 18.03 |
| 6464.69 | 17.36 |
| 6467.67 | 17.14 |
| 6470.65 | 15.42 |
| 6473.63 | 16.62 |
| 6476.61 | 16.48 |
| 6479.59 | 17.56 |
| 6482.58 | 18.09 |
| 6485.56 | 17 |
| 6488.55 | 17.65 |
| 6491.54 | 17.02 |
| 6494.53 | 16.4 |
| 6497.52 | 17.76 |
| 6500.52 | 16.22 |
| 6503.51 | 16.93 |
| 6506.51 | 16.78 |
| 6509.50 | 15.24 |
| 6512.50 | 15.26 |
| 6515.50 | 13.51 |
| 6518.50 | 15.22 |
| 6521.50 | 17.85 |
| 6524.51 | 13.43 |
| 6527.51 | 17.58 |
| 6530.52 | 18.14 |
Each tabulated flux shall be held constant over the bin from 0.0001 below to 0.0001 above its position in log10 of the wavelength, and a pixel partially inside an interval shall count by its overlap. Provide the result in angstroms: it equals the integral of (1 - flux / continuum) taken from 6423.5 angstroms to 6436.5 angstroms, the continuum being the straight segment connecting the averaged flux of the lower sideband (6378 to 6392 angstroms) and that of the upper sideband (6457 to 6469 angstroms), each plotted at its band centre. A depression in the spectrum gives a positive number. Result 1.2 angstroms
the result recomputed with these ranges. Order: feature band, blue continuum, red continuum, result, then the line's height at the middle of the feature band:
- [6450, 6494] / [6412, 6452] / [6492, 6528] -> -3.03 angstroms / 16.3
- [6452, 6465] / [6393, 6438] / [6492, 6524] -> -1.54 angstroms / 16.4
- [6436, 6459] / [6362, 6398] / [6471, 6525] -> -1.35 angstroms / 16.6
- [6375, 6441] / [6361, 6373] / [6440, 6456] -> 0.19 angstroms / 16.9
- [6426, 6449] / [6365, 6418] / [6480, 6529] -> 0.22 angstroms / 16.8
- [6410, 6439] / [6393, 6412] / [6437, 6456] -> 1.55 angstroms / 17.3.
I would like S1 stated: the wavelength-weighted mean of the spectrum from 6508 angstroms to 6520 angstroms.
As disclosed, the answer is 14.8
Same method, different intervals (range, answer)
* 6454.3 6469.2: 18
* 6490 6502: 16.8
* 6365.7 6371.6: 16.9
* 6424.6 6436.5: 16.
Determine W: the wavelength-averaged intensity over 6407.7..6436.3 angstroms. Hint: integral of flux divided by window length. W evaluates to 16.3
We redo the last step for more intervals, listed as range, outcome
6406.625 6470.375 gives 17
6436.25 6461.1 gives 17.7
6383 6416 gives 17.1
